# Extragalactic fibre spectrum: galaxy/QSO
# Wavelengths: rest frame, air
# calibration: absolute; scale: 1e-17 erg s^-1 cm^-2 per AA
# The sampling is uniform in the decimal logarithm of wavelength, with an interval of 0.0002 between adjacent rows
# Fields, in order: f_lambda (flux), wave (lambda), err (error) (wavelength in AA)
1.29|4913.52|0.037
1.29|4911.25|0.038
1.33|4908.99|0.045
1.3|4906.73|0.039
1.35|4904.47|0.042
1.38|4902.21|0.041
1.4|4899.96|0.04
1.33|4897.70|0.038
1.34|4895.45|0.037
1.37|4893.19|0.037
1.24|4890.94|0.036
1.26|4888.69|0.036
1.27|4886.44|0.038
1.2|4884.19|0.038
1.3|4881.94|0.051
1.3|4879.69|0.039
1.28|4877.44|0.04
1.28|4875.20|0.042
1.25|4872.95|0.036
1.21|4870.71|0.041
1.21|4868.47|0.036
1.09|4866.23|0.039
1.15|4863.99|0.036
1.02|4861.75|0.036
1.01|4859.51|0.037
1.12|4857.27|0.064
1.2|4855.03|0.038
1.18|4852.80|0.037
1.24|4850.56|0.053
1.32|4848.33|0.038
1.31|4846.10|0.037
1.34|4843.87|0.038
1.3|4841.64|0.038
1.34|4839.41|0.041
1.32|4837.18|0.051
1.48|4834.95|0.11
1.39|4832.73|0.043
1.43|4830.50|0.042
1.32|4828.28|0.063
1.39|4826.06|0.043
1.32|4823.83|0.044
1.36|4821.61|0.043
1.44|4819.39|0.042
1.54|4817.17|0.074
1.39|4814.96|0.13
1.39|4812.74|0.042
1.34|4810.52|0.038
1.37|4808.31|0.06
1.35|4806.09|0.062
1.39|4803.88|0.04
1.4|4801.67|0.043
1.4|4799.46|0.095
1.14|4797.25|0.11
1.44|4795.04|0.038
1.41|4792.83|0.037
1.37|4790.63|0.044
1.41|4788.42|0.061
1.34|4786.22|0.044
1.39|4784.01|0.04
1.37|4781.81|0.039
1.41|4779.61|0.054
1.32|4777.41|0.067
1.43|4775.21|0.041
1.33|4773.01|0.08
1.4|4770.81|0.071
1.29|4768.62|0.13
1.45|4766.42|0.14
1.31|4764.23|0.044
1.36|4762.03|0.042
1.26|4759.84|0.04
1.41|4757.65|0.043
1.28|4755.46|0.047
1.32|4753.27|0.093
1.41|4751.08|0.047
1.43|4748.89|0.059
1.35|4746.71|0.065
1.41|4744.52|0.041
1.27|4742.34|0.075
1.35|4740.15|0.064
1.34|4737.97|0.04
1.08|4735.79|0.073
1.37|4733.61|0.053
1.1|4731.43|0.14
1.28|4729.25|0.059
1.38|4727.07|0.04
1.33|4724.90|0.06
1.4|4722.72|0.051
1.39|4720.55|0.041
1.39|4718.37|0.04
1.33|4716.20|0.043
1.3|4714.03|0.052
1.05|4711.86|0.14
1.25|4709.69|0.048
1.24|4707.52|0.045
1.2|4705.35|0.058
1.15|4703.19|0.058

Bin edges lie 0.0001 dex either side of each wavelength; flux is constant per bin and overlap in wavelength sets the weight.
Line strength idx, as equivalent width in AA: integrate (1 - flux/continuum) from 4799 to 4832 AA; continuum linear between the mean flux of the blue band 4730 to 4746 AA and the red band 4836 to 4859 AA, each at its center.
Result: -3.2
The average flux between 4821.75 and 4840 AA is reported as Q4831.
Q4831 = 1.37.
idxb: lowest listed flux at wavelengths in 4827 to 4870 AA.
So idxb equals 1.01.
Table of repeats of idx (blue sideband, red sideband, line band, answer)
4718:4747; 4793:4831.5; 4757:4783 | -0.3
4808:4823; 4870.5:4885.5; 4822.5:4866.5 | 2.4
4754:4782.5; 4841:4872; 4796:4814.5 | -0.9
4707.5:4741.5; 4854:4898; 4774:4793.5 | -1.9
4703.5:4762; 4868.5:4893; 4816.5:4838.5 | -2.1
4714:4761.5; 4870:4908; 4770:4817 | -2.0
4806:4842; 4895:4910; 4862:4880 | 2.0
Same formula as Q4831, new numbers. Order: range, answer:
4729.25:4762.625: 1.31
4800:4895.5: 1.3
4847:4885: 1.2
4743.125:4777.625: 1.36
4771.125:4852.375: 1.37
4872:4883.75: 1.28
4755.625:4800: 1.36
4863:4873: 1.18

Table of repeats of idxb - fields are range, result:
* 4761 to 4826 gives 1.14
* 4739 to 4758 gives 1.27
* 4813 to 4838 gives 1.32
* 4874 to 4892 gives 1.2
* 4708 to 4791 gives 1.05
